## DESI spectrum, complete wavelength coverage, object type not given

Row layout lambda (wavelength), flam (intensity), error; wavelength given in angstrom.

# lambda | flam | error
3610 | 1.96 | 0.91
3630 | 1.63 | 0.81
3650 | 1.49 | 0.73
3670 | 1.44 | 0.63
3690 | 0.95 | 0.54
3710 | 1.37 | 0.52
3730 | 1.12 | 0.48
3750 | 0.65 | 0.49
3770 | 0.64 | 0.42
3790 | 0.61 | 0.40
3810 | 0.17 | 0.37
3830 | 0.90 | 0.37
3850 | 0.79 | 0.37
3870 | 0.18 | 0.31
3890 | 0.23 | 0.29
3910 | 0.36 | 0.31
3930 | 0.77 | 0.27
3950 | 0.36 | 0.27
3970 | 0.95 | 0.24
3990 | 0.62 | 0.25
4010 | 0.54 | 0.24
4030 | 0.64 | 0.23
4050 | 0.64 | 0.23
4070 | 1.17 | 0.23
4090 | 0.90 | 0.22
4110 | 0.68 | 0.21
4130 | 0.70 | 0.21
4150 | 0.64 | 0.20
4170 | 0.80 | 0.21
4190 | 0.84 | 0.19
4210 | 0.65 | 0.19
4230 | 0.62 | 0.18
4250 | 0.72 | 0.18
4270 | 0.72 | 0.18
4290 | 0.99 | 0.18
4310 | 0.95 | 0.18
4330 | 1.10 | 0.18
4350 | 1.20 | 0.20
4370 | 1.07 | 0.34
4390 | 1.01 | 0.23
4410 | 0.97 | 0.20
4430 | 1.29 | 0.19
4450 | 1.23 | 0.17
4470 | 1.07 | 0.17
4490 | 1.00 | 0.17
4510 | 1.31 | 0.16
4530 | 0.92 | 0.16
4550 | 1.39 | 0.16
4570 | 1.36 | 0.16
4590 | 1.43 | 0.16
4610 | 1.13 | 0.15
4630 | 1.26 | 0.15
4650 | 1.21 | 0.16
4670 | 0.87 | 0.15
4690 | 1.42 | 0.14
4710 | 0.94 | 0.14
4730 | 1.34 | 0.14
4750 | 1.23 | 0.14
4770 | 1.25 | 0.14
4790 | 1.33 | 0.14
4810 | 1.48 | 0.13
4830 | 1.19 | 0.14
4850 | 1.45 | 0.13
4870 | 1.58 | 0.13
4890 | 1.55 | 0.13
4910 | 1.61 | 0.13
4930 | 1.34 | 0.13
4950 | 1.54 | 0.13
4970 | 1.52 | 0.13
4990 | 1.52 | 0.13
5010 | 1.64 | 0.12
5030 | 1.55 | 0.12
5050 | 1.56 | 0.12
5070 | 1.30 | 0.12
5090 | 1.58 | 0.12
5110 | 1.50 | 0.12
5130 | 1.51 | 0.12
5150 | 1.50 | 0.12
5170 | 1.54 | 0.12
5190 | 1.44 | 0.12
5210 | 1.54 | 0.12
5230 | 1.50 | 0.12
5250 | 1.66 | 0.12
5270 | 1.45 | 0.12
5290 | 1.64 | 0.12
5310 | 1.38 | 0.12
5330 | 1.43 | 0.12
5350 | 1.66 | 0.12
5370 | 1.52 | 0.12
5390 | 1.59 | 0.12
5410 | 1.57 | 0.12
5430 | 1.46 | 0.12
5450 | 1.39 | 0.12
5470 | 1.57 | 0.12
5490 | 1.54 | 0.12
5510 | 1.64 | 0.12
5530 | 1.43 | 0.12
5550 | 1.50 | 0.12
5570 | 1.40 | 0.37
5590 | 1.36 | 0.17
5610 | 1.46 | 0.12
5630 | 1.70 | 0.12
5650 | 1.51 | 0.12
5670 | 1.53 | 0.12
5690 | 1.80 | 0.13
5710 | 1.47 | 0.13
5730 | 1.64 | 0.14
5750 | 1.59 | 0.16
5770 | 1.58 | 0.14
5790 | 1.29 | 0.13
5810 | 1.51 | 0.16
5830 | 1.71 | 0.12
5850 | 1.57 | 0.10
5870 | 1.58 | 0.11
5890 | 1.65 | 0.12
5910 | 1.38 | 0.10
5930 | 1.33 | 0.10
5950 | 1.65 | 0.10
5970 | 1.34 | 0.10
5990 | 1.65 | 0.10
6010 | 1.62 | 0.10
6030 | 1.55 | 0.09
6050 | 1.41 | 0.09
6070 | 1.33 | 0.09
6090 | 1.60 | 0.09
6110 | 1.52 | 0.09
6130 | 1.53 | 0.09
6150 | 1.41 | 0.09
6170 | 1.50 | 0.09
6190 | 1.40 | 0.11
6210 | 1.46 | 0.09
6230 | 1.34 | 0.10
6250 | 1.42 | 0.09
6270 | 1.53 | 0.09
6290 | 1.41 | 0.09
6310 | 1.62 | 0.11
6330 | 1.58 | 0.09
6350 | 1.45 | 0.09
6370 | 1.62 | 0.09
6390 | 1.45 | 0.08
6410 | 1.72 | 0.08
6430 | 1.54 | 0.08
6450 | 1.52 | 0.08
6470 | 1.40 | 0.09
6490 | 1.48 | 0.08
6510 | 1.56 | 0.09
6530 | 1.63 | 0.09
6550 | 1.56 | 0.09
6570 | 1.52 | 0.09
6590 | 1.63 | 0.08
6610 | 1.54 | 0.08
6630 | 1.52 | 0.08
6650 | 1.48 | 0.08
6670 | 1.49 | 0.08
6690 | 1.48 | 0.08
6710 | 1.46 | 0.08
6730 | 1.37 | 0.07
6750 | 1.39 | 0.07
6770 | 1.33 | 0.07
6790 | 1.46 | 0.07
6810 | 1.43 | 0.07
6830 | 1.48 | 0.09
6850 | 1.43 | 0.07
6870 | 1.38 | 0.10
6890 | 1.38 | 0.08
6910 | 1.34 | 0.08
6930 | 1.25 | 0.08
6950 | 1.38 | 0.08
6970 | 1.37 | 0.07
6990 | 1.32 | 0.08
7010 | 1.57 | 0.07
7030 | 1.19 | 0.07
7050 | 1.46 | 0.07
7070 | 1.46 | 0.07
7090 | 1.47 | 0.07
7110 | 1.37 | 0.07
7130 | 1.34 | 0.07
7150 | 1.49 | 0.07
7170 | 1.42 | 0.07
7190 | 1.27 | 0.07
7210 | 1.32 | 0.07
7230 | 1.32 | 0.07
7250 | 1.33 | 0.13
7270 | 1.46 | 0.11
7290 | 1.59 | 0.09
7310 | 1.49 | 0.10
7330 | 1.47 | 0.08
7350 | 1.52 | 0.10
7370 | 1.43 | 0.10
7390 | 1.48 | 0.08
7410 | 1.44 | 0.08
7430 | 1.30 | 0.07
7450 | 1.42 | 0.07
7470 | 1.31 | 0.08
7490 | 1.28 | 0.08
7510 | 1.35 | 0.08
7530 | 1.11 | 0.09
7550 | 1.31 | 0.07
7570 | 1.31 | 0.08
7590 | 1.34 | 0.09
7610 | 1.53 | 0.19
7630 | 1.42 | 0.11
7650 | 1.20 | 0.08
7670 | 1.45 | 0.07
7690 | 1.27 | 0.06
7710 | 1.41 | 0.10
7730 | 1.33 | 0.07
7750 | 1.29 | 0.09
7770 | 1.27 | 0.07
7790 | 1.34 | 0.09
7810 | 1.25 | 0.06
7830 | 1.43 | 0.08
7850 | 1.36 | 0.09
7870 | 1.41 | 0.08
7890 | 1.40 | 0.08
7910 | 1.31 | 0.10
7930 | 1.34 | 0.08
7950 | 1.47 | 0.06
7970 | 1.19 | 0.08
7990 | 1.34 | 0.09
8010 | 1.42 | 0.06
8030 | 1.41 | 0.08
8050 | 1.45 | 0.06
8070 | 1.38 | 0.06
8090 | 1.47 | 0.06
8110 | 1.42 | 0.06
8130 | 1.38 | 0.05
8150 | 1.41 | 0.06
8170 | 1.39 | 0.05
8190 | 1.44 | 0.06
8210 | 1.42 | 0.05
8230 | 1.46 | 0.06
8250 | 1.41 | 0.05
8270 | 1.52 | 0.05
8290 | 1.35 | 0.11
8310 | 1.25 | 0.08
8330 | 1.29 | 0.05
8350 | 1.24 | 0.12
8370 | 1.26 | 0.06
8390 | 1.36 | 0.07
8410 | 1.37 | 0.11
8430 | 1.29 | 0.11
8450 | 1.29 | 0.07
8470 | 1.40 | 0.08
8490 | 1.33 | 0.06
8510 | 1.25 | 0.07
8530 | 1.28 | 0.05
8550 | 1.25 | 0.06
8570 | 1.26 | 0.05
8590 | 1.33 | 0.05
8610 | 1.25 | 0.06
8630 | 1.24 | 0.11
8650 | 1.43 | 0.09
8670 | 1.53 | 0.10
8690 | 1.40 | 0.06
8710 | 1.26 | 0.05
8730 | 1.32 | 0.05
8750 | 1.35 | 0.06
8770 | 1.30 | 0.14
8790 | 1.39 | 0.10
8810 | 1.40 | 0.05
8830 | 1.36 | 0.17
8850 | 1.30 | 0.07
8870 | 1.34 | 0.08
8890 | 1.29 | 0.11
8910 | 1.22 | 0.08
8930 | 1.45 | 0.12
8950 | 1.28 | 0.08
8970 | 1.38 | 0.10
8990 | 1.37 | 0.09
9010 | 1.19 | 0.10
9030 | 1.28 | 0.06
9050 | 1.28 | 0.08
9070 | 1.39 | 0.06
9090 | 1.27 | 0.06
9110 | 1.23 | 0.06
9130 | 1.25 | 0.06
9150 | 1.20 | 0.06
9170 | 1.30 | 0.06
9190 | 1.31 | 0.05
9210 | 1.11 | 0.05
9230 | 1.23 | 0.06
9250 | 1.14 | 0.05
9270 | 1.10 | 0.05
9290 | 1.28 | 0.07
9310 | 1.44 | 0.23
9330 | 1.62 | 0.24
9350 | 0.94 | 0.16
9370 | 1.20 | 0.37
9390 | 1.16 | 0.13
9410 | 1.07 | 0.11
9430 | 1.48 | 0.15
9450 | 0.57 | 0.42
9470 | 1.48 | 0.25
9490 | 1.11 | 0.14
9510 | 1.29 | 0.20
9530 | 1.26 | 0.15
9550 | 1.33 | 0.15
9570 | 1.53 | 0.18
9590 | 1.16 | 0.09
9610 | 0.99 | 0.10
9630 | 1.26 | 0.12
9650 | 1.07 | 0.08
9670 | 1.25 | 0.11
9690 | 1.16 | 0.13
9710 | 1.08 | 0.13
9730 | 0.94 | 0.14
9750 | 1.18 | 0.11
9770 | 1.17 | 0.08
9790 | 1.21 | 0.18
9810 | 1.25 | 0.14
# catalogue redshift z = 0.08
